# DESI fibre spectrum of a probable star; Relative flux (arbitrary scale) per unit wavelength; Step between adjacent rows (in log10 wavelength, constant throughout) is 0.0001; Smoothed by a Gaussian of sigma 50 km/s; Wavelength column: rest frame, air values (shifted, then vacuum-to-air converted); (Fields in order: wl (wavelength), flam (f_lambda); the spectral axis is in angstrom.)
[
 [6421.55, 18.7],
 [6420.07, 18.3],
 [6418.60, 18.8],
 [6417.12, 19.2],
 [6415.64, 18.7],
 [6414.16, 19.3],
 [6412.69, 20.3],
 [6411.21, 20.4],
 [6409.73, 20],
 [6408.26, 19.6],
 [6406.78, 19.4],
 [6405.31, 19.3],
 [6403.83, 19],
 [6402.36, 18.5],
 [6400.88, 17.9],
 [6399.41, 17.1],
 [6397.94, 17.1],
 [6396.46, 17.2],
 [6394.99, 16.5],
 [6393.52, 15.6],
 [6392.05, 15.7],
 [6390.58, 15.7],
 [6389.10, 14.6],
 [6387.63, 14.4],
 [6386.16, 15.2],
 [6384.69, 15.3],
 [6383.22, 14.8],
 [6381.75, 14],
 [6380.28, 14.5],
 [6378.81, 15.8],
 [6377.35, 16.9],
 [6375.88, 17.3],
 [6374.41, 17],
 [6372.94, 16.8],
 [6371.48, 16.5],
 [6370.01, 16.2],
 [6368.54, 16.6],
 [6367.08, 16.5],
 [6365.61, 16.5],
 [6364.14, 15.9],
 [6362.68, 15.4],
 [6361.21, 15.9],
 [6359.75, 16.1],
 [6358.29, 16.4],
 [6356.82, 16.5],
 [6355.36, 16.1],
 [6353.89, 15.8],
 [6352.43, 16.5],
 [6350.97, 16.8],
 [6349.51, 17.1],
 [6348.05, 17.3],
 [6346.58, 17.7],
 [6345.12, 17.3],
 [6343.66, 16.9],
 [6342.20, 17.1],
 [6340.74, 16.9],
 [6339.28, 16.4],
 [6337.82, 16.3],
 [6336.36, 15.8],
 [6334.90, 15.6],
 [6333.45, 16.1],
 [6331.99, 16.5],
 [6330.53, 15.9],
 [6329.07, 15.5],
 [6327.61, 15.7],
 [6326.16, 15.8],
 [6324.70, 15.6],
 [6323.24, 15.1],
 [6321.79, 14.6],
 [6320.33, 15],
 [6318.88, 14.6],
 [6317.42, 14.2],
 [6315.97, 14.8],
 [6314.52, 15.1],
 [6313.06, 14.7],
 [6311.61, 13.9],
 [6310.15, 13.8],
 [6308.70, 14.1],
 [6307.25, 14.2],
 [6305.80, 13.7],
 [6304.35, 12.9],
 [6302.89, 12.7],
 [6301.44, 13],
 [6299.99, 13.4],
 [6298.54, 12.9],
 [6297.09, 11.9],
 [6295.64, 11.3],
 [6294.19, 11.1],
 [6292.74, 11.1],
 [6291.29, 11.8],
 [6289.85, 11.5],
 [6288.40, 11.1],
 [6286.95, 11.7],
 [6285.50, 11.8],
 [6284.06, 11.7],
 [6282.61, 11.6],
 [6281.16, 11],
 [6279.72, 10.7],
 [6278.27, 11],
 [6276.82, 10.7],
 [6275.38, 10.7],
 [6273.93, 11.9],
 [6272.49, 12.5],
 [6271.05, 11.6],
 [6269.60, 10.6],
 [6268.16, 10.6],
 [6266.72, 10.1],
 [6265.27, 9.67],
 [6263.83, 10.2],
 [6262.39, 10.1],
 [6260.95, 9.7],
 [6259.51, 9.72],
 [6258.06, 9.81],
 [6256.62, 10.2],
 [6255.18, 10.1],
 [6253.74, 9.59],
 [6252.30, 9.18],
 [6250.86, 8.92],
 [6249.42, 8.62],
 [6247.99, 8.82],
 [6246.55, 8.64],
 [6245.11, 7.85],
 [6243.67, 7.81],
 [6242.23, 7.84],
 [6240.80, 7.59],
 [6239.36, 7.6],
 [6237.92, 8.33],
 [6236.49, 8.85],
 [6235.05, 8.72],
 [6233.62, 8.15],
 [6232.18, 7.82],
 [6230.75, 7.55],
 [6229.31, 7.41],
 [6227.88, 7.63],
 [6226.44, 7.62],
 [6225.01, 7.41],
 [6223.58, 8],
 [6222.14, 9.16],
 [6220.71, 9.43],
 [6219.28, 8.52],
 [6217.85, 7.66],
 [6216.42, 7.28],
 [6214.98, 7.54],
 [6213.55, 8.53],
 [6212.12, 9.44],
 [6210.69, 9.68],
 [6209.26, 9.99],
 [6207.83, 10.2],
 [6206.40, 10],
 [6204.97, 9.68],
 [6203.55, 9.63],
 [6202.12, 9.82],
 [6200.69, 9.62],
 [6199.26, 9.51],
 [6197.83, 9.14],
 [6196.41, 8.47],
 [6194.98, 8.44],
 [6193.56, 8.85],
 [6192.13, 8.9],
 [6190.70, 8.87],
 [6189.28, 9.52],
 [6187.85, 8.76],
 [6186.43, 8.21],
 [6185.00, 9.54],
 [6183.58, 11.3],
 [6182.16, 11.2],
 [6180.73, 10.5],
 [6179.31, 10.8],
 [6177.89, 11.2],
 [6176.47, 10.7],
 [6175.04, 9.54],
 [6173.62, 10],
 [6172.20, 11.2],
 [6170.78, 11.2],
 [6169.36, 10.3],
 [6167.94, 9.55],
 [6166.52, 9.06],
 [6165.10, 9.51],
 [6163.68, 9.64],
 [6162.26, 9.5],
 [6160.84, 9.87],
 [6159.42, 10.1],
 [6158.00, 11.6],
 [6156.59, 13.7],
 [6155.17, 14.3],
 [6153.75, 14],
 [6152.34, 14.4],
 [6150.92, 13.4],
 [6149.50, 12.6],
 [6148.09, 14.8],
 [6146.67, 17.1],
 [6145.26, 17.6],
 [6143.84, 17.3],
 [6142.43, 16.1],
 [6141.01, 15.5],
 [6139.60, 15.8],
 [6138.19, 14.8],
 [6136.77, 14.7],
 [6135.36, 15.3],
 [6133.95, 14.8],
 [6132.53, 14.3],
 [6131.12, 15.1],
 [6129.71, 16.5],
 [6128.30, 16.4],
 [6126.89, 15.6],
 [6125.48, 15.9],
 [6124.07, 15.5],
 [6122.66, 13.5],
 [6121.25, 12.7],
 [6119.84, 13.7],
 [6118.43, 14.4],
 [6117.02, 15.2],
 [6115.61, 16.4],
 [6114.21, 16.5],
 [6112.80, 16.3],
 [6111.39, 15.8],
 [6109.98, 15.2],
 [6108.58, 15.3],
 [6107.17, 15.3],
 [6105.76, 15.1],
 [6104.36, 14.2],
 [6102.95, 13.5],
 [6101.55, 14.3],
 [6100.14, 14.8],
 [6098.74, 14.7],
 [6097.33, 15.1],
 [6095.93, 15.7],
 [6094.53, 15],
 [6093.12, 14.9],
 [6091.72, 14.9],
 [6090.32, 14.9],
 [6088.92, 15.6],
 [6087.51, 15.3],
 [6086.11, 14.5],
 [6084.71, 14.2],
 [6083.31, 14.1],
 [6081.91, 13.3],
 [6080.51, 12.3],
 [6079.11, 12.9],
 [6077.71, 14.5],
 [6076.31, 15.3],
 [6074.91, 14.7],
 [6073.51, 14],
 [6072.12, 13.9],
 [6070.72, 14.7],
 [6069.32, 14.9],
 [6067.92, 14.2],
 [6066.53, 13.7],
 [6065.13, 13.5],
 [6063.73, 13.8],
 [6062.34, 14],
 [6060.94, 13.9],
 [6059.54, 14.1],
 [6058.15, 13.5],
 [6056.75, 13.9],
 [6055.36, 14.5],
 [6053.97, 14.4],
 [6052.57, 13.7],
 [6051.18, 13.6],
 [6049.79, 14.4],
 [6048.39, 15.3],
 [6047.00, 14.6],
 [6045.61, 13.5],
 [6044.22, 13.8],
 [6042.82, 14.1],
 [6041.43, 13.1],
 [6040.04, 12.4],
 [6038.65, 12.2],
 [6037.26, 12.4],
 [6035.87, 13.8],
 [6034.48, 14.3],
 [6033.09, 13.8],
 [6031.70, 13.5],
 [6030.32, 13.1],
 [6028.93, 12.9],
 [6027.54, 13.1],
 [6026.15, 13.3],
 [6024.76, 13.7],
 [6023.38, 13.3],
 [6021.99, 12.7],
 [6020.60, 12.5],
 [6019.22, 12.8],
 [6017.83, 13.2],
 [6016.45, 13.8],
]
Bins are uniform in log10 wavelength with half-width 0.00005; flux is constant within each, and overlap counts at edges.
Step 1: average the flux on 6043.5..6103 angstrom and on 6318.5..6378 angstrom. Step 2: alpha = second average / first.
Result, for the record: 1.14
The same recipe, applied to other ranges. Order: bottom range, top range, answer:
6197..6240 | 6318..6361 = 1.87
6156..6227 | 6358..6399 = 1.67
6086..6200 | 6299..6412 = 1.22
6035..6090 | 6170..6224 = 0.68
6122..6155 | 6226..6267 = 0.57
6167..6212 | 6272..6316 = 1.26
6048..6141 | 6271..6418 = 1.04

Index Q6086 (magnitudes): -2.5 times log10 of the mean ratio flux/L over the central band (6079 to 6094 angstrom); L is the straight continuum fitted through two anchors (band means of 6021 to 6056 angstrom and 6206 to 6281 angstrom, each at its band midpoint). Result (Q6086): -0.14 mag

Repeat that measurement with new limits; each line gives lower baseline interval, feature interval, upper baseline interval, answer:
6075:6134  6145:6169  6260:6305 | 0.13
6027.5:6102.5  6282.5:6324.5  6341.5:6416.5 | 0.23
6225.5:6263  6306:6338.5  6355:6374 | -0.12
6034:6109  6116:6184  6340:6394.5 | 0.12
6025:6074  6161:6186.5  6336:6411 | 0.41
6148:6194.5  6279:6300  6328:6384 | 0.23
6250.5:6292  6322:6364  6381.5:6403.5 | -0.17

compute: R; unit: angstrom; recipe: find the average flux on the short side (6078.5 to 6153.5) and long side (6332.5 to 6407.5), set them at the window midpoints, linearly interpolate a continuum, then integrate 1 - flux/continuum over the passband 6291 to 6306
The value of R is 3.5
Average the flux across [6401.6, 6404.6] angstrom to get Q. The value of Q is 18.7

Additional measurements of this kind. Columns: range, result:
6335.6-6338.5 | 16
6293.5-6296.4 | 11.2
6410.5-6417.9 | 19.6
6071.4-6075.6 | 14.2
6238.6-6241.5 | 7.59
